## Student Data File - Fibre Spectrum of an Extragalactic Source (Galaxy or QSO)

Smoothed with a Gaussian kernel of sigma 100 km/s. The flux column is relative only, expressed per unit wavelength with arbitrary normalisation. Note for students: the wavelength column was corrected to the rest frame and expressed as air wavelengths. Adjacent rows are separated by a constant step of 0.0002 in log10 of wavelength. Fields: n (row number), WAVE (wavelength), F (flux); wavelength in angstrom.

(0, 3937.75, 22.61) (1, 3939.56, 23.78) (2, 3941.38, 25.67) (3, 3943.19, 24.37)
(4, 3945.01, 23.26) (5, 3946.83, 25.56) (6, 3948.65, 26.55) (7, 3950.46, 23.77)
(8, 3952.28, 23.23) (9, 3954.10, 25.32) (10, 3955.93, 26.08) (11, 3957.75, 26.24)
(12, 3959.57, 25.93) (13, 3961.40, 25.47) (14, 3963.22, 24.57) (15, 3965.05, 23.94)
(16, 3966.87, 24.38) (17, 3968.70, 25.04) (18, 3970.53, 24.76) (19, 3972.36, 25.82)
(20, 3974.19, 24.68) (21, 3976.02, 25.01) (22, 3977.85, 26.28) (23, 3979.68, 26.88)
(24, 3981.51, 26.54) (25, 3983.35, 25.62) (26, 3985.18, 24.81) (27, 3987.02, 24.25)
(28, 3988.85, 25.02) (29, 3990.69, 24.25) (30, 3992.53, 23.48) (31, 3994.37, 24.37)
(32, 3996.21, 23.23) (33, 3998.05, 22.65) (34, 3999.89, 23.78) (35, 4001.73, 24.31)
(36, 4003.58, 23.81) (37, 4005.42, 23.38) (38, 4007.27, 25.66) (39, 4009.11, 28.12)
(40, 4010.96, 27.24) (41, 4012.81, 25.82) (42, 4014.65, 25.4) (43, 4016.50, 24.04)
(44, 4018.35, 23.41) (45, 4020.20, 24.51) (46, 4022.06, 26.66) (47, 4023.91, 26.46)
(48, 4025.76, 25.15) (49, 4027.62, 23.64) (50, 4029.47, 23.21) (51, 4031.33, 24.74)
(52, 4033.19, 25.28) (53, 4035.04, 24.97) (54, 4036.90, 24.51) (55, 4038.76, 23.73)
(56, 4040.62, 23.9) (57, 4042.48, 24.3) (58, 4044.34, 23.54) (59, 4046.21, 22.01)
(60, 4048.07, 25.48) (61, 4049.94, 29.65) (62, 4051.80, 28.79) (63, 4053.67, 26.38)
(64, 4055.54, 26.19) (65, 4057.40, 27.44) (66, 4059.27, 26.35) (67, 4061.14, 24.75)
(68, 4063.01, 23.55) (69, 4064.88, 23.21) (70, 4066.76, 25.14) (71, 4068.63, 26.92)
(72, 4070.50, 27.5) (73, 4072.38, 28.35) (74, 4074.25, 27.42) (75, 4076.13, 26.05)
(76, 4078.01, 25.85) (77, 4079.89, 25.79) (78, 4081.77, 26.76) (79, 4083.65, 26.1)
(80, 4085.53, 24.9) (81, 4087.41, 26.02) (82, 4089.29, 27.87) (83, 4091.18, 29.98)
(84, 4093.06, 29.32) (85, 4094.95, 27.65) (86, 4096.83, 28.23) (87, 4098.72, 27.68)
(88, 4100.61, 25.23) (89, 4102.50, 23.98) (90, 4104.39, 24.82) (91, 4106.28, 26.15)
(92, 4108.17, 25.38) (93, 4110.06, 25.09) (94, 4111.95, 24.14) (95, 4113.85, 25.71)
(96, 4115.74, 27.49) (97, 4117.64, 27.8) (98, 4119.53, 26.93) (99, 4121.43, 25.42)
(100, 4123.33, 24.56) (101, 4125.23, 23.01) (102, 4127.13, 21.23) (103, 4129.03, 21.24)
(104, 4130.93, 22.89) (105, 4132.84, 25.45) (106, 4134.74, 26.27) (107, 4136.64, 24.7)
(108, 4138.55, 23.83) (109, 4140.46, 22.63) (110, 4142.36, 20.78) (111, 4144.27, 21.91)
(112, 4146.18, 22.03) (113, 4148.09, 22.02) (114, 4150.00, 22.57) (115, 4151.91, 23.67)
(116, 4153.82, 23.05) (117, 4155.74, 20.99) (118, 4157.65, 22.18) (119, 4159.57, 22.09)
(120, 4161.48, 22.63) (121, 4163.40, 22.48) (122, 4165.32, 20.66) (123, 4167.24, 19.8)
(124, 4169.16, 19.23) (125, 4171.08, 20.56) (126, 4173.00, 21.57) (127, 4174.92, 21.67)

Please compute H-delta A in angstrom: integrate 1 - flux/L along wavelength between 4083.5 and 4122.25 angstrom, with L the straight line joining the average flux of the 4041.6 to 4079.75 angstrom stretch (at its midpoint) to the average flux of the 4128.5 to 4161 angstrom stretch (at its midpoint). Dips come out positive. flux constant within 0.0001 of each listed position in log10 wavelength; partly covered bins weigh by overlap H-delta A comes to -3.32 angstrom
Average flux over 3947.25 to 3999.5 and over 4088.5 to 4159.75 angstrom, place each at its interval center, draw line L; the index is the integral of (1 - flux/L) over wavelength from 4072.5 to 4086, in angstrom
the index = -0.9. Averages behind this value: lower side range 24.9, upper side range 24.6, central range 26.3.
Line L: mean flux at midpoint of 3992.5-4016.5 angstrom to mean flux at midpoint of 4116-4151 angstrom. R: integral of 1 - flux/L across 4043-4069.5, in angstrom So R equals -1.4 angstrom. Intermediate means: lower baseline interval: 24.7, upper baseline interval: 23.7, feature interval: 25.6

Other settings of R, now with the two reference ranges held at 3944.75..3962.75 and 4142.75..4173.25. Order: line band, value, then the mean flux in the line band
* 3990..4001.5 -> 0.4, 23.7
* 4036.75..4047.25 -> 0.0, 23.6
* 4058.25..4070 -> -0.9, 25.1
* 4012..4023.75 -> -0.5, 25.1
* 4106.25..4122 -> -2.5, 26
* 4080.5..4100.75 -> -4.0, 27.3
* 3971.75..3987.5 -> -0.5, 25.6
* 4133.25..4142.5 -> -0.8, 24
